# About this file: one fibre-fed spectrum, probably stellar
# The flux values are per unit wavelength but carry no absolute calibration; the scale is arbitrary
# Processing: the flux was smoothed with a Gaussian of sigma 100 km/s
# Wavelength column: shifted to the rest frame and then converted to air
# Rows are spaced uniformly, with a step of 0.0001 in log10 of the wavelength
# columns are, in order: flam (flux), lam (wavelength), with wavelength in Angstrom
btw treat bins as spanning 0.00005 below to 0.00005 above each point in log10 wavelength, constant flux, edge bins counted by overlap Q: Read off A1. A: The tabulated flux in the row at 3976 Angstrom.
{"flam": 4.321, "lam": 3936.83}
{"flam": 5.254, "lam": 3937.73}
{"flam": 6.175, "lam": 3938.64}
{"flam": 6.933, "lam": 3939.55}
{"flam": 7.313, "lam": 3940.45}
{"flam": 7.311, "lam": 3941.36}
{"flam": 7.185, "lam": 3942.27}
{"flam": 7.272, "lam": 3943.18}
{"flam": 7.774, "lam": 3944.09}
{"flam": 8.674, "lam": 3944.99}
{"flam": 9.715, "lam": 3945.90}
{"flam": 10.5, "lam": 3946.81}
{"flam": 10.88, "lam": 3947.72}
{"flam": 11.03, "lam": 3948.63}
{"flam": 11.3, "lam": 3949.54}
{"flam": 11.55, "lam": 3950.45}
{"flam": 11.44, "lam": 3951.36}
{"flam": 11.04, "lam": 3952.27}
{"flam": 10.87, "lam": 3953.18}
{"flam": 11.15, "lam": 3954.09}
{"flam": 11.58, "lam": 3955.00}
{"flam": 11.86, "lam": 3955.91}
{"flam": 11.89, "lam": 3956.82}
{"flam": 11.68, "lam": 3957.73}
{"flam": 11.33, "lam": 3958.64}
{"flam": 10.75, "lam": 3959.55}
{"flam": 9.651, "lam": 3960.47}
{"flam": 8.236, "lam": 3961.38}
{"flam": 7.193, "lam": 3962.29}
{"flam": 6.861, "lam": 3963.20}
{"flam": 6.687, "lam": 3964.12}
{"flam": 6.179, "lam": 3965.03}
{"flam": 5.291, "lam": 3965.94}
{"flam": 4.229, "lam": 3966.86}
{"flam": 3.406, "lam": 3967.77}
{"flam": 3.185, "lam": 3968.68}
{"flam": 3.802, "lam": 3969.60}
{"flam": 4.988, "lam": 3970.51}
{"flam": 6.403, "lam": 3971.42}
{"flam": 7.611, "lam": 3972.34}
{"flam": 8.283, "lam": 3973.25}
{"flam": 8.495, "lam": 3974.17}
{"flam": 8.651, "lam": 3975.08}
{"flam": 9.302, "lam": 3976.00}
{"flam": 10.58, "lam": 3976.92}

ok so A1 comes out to 9.302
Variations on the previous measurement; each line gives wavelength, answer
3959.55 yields 10.75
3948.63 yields 11.03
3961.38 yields 8.236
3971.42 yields 6.403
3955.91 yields 11.86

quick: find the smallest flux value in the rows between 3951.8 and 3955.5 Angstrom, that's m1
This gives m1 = 10.87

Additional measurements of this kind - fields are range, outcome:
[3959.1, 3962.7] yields 7.193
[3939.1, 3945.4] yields 6.933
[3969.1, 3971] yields 3.802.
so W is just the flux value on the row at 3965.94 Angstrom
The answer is 5.291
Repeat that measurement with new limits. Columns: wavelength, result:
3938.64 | 6.175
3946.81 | 10.5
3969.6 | 3.802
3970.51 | 4.988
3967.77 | 3.406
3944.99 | 8.674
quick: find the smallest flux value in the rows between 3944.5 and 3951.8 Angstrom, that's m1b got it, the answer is 8.674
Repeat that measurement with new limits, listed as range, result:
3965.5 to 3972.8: 3.185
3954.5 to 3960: 10.75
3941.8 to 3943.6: 7.185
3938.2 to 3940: 6.175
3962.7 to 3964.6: 6.687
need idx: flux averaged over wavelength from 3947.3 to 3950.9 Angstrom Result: 11.2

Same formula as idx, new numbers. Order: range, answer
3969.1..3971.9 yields 5.05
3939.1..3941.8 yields 7.2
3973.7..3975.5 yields 8.57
